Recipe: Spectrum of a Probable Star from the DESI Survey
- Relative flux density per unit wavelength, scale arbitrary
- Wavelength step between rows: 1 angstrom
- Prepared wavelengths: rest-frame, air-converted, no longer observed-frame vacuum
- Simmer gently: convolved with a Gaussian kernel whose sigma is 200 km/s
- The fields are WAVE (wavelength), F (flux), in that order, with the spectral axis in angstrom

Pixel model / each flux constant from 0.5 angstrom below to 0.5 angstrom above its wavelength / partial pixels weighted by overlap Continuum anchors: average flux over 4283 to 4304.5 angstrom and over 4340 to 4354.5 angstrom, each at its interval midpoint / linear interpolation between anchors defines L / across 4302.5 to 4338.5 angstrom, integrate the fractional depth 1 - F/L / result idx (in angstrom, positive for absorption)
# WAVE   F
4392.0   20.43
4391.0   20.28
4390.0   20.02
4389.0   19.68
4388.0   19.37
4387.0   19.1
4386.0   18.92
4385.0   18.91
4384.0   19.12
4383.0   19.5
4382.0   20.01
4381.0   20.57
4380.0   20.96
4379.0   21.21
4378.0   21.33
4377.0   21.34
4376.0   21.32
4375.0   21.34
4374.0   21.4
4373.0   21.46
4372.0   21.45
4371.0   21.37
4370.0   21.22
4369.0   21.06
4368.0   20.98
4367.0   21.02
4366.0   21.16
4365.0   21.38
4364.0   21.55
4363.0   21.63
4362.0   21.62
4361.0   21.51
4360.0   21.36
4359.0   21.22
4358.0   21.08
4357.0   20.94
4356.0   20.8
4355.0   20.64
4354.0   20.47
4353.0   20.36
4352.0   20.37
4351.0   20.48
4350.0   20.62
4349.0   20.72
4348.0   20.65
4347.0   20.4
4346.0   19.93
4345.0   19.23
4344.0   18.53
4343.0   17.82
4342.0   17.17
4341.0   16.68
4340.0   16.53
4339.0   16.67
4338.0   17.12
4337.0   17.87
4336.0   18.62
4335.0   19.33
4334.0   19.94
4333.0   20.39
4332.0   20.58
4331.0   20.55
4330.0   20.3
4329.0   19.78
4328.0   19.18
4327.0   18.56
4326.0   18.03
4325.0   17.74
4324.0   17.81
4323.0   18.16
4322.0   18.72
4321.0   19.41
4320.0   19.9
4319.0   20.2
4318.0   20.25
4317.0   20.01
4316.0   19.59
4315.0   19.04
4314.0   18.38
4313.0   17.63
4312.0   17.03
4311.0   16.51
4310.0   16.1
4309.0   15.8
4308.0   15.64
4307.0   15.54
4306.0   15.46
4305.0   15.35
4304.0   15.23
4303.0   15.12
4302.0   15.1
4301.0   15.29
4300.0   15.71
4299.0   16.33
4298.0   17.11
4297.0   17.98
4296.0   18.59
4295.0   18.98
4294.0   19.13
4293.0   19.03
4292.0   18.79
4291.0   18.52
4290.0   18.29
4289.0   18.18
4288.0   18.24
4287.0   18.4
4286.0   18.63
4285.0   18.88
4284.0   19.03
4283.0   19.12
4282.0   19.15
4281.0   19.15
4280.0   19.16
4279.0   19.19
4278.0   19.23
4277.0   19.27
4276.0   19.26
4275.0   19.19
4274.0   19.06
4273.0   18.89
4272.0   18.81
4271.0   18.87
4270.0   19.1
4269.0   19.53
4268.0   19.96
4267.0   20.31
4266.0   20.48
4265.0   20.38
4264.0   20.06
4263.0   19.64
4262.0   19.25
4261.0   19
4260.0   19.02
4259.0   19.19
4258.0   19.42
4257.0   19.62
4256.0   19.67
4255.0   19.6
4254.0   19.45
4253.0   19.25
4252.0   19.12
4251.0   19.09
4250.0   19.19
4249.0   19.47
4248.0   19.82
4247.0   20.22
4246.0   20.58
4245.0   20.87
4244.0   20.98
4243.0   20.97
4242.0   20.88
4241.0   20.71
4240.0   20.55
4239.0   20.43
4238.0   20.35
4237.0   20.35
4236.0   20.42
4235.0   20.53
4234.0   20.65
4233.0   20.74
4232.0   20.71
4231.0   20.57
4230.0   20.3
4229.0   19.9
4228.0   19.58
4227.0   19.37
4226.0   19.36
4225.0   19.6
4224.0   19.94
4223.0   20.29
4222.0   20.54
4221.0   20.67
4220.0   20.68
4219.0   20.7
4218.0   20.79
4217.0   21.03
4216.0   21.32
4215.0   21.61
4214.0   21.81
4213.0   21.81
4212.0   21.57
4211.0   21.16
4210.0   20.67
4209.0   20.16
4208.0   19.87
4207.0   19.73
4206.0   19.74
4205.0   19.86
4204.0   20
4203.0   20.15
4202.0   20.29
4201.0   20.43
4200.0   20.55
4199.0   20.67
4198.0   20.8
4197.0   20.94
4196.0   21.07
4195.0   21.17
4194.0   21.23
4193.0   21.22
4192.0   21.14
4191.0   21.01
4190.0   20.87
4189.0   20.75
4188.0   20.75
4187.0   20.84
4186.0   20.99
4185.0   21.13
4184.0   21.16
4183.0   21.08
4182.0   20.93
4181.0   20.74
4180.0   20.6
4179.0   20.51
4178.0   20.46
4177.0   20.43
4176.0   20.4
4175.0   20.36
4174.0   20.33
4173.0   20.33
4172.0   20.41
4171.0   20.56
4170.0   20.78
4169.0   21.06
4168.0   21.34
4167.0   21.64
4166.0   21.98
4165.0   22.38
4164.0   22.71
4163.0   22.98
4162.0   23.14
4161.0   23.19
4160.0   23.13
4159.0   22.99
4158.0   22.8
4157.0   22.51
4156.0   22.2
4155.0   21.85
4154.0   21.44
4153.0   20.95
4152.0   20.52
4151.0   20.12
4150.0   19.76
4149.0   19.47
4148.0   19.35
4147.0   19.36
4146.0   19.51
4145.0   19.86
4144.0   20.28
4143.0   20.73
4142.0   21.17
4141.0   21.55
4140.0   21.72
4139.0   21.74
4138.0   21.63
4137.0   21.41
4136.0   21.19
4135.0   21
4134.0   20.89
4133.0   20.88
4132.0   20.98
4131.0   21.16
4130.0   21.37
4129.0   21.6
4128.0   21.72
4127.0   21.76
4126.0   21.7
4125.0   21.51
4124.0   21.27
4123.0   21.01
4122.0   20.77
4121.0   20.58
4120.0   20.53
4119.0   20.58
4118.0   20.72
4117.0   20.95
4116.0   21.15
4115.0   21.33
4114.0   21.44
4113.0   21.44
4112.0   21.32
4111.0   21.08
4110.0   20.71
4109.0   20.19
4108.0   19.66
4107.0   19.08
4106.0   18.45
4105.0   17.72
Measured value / 0.7 angstrom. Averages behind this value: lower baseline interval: 17.7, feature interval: 18.2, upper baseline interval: 19.4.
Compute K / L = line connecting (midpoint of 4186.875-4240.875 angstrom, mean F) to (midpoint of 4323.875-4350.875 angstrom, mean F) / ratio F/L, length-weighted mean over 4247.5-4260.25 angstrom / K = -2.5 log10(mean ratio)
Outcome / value 0.04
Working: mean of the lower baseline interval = 20.6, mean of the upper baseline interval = 19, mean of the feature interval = 19.4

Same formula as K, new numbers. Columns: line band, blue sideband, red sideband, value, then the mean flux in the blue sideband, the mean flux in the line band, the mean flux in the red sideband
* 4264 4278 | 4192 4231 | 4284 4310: -0.07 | 20.5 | 19.5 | 17.2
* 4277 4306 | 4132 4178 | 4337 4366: 0.14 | 21.2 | 17.9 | 19.9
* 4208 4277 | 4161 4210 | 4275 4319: -0.04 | 20.9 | 20.1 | 17.9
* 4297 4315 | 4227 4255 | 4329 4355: 0.21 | 20.2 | 16.2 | 19.3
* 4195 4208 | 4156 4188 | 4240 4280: 0.02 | 21.4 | 20.4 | 19.7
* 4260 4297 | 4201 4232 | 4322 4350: 0.03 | 20.4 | 19.1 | 18.9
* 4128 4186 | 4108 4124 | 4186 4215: -0.02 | 20.9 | 21.2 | 20.7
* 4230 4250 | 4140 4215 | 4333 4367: 0.00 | 21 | 20.5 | 19.9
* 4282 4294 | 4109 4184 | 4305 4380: 0.07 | 21.1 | 18.7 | 19.5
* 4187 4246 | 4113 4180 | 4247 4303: -0.04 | 21.2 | 20.6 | 18.9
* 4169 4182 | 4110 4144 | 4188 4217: 0.02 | 21.2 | 20.5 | 20.8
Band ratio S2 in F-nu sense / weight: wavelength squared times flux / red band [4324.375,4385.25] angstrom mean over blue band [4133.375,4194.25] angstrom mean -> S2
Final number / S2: 1.0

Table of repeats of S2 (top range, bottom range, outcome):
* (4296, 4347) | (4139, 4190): 0.92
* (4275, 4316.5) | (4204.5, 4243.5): 0.89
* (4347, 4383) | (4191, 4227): 1.10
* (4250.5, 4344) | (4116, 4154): 0.96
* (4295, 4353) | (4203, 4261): 0.94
